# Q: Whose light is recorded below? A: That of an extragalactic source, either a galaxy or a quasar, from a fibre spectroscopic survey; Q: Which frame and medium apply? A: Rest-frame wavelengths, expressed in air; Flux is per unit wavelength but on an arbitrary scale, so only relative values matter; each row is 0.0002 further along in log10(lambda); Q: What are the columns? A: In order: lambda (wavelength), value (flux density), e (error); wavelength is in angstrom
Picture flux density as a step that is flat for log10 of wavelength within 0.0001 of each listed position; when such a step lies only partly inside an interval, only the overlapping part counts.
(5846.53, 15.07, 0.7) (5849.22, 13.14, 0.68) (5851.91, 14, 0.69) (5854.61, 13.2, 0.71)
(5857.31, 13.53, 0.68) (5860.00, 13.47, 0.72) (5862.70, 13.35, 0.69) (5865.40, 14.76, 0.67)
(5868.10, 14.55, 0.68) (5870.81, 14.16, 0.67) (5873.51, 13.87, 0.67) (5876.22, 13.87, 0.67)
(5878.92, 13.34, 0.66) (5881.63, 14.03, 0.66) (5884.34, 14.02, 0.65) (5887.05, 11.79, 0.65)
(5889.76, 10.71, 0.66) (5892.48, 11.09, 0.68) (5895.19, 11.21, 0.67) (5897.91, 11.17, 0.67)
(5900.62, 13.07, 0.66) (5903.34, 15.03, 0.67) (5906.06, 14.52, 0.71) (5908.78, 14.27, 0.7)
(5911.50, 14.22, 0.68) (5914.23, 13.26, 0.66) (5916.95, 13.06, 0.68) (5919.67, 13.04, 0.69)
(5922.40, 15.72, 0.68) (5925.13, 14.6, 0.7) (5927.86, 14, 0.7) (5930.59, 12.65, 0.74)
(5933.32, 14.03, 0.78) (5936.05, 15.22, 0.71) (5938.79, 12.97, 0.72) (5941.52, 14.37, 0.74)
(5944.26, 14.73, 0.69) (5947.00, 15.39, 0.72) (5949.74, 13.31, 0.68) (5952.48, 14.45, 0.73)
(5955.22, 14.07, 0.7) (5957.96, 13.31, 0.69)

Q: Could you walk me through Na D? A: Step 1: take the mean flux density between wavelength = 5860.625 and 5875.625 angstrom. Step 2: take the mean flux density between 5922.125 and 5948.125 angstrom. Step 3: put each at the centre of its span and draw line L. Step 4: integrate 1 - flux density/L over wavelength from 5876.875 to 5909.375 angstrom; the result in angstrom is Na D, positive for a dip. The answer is 3.0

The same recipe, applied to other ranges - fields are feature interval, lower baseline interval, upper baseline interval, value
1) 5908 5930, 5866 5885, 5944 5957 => 0.4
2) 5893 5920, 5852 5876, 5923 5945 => 1.5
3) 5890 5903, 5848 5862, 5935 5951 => 1.9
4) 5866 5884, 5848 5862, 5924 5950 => -0.5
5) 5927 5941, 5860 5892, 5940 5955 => 0.4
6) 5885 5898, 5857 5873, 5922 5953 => 2.5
